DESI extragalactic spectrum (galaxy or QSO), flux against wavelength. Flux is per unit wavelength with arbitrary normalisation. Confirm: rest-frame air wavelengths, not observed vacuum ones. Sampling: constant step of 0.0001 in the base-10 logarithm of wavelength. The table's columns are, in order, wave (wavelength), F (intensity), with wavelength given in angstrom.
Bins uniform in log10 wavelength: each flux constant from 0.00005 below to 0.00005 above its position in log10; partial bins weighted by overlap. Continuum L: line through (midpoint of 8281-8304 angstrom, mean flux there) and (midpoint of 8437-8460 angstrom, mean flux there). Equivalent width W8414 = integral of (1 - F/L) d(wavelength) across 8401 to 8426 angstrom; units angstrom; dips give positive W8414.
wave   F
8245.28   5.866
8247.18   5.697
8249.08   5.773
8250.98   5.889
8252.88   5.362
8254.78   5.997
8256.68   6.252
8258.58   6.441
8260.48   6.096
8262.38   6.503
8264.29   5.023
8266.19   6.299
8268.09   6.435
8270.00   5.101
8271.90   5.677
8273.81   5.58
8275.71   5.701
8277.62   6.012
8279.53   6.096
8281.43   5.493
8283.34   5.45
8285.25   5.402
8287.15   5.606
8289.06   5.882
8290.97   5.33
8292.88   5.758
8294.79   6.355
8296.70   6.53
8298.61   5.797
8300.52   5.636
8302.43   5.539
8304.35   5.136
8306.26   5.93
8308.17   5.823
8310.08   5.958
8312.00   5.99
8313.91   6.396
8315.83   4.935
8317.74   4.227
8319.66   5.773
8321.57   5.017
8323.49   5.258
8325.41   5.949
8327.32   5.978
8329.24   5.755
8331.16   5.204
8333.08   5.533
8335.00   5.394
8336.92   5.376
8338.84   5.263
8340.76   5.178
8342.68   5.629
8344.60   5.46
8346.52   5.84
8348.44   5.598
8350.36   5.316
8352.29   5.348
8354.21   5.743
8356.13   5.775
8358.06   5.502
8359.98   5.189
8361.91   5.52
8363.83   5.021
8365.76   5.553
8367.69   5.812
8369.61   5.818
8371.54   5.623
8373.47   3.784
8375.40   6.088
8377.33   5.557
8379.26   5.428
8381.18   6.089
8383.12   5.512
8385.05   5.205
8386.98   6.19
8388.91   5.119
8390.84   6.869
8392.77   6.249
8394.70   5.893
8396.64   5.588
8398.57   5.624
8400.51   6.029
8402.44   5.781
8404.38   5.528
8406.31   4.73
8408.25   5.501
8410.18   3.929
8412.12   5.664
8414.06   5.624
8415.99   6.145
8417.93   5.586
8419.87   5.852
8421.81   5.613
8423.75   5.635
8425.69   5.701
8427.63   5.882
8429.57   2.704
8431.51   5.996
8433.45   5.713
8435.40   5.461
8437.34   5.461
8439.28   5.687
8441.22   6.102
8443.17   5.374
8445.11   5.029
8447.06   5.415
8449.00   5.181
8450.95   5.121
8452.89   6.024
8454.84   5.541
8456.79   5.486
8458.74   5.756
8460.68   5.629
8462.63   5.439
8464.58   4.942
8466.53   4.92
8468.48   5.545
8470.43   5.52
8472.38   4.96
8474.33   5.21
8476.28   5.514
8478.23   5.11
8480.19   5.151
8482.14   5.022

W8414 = 0.34 angstrom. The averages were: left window 5.72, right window 5.52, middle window 5.49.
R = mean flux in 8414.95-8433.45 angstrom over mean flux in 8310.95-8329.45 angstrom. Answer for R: 0.99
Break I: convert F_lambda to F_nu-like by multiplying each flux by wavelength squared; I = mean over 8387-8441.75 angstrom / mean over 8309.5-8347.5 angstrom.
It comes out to 1.03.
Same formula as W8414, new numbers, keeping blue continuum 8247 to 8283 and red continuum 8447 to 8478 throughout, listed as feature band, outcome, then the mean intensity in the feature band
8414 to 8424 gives -0.5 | 5.76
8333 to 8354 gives 0.8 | 5.46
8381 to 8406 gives -1.1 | 5.78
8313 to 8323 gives 0.8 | 5.26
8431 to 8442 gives -0.6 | 5.72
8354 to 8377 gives 0.7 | 5.44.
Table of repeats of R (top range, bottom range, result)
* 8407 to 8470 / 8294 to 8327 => 0.96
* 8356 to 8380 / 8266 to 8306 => 0.94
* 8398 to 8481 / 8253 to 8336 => 0.95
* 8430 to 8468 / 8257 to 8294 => 0.94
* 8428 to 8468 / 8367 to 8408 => 0.95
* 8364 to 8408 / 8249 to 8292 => 0.97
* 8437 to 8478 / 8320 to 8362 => 0.99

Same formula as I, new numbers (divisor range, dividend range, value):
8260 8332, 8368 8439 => 1.00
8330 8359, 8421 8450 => 1.01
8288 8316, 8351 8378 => 0.95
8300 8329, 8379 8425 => 1.03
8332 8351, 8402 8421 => 1.01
